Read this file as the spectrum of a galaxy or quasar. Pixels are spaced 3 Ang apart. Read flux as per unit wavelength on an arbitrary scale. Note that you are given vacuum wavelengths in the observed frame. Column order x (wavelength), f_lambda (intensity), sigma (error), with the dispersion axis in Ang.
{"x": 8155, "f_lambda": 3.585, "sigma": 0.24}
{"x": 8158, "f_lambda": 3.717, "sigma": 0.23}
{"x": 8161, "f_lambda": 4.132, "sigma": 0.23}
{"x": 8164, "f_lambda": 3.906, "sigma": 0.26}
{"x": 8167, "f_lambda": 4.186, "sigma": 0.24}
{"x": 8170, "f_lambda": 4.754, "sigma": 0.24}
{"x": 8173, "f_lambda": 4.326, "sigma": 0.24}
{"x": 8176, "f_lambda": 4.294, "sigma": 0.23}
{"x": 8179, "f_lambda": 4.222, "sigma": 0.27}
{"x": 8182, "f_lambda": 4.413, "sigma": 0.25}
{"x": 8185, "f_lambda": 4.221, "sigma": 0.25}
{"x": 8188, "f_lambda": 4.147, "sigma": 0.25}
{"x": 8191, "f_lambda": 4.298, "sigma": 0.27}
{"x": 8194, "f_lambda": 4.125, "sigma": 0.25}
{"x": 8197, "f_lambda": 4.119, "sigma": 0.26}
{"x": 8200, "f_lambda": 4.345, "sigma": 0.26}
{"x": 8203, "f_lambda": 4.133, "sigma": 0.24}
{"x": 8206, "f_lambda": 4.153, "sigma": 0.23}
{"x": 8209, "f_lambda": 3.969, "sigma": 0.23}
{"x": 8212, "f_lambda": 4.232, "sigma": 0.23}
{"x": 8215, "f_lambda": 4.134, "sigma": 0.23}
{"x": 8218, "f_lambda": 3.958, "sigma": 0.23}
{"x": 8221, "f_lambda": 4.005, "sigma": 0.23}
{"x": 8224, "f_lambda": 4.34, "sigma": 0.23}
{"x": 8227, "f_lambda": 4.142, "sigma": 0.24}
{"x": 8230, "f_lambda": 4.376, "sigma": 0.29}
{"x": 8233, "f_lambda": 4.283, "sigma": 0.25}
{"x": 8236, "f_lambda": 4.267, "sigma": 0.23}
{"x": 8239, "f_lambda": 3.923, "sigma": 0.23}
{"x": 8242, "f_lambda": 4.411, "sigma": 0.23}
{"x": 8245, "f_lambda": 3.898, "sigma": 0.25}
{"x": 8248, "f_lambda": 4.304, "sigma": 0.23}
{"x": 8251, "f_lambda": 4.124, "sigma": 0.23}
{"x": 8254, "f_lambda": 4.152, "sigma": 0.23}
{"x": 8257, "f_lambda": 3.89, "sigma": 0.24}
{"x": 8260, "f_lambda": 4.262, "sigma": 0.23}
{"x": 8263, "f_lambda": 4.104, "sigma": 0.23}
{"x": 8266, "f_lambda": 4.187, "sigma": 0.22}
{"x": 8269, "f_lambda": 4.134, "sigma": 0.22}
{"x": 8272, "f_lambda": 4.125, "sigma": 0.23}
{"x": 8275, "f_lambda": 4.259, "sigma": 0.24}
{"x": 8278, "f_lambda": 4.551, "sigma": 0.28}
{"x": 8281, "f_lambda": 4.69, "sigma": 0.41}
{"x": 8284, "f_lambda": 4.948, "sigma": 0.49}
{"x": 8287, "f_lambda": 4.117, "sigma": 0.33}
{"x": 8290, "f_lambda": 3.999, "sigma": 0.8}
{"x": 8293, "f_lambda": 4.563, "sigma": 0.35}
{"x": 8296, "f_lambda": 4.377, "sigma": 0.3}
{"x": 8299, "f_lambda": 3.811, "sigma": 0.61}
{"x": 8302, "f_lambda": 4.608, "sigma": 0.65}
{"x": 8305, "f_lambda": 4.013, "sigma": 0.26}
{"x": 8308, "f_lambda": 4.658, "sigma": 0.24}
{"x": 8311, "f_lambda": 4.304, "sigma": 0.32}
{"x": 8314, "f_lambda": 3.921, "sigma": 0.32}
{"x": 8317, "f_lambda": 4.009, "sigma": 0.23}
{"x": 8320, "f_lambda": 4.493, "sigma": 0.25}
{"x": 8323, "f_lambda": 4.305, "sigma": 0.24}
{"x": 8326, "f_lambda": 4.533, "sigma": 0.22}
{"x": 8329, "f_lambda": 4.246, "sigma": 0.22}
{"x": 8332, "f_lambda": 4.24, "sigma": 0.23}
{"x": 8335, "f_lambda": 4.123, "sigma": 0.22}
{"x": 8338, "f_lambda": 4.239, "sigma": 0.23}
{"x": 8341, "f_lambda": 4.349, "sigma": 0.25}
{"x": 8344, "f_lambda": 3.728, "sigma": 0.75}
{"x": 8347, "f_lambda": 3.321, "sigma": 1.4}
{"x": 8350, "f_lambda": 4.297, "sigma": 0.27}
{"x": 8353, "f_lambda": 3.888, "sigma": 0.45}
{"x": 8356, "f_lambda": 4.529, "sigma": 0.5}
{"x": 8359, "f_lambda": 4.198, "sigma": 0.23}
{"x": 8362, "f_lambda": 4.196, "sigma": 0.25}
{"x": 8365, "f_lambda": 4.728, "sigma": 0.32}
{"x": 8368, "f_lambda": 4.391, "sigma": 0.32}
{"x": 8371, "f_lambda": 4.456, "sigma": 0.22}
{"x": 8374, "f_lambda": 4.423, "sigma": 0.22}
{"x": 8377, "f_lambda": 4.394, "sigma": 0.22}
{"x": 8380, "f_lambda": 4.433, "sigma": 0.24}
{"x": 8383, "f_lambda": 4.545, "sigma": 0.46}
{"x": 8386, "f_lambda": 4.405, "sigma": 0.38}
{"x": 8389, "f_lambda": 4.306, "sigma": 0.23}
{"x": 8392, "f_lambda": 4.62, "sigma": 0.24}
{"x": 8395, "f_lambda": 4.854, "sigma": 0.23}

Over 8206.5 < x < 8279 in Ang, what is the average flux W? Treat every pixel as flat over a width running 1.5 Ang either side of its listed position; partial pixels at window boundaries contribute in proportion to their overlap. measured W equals 4.17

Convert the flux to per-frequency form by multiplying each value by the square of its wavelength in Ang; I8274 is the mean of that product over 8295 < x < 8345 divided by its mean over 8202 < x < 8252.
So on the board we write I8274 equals 1.0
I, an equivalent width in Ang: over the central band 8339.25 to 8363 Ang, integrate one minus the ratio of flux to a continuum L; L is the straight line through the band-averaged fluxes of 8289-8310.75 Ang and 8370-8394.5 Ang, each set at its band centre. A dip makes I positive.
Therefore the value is 1.8 Ang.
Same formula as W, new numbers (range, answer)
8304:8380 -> 4.24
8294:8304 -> 4.27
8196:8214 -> 4.16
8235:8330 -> 4.26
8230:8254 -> 4.18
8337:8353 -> 3.97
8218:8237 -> 4.21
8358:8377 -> 4.4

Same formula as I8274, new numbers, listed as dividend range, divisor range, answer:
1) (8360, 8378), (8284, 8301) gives 1.06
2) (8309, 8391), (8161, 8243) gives 1.05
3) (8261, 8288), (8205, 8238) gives 1.06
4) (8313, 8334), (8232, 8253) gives 1.04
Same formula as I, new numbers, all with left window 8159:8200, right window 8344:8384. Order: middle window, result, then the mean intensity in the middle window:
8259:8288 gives -0.6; 4.34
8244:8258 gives 0.5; 4.09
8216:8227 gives 0.4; 4.11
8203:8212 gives 0.3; 4.1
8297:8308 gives 0.1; 4.22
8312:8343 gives 0.2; 4.24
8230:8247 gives 0.3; 4.18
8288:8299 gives 0.1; 4.24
